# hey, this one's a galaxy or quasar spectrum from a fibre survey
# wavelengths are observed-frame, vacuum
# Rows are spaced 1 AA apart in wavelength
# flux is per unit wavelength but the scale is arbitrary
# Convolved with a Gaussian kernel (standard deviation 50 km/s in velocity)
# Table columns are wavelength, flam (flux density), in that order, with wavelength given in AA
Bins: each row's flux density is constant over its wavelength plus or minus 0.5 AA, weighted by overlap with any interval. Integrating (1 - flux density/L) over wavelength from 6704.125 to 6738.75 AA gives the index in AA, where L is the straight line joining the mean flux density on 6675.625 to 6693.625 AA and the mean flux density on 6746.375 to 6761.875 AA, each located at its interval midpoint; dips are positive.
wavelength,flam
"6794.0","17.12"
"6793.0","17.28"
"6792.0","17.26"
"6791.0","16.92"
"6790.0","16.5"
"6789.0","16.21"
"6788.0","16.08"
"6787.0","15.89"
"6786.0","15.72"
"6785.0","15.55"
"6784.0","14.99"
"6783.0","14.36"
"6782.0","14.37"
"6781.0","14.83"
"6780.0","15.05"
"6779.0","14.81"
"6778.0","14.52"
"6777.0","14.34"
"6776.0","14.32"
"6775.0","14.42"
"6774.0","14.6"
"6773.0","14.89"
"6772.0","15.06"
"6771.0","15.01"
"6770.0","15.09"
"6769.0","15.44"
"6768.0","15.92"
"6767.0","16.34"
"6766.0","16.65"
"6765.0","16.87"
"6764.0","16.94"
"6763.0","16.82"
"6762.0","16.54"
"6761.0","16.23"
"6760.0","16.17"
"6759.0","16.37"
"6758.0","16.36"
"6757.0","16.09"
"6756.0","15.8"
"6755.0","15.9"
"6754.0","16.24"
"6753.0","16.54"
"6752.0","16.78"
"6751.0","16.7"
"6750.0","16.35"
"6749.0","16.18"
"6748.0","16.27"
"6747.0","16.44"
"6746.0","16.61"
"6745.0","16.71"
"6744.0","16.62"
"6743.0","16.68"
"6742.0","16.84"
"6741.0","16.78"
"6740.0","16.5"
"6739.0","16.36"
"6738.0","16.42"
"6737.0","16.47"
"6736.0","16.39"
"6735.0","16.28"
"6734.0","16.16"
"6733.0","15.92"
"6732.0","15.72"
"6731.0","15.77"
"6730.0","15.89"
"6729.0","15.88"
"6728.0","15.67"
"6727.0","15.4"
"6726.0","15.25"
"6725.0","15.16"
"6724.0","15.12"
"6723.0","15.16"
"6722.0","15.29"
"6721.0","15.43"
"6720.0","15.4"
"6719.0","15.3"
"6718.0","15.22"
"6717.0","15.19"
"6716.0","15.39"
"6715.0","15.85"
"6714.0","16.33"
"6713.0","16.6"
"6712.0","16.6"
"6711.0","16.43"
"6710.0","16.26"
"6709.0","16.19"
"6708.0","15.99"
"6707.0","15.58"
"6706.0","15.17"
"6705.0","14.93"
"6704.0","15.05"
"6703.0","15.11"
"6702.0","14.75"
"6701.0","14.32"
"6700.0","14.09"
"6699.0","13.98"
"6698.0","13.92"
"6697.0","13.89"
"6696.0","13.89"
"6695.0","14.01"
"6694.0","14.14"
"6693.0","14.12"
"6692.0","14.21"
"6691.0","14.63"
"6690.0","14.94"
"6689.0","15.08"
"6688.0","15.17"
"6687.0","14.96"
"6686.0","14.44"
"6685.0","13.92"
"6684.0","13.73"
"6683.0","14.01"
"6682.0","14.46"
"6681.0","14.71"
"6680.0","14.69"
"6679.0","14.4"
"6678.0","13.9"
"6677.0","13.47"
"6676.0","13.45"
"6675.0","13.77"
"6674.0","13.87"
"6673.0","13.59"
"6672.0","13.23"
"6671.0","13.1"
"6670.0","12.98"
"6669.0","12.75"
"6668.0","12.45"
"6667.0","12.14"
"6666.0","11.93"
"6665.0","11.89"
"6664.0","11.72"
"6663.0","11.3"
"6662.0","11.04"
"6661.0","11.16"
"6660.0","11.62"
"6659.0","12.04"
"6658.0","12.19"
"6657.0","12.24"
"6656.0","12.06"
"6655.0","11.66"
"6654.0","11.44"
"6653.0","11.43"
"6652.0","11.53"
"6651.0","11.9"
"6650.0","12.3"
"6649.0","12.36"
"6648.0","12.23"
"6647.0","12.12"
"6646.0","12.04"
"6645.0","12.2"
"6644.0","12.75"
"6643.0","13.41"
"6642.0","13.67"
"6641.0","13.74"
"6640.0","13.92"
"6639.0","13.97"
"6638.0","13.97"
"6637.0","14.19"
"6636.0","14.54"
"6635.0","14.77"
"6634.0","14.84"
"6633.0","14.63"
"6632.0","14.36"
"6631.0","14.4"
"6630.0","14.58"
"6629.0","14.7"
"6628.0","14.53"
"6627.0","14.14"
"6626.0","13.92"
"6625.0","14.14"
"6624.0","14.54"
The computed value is -0.8 AA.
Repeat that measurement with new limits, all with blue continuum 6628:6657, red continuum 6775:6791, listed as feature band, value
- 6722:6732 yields -0.7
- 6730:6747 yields -2.1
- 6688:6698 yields -0.3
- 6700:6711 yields -1.0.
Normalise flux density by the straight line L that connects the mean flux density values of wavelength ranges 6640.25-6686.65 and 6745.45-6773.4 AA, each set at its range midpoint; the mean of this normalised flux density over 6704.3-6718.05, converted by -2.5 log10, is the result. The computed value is -0.10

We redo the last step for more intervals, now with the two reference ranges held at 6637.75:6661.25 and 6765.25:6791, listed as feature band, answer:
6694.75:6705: -0.062 mag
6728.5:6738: -0.128 mag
